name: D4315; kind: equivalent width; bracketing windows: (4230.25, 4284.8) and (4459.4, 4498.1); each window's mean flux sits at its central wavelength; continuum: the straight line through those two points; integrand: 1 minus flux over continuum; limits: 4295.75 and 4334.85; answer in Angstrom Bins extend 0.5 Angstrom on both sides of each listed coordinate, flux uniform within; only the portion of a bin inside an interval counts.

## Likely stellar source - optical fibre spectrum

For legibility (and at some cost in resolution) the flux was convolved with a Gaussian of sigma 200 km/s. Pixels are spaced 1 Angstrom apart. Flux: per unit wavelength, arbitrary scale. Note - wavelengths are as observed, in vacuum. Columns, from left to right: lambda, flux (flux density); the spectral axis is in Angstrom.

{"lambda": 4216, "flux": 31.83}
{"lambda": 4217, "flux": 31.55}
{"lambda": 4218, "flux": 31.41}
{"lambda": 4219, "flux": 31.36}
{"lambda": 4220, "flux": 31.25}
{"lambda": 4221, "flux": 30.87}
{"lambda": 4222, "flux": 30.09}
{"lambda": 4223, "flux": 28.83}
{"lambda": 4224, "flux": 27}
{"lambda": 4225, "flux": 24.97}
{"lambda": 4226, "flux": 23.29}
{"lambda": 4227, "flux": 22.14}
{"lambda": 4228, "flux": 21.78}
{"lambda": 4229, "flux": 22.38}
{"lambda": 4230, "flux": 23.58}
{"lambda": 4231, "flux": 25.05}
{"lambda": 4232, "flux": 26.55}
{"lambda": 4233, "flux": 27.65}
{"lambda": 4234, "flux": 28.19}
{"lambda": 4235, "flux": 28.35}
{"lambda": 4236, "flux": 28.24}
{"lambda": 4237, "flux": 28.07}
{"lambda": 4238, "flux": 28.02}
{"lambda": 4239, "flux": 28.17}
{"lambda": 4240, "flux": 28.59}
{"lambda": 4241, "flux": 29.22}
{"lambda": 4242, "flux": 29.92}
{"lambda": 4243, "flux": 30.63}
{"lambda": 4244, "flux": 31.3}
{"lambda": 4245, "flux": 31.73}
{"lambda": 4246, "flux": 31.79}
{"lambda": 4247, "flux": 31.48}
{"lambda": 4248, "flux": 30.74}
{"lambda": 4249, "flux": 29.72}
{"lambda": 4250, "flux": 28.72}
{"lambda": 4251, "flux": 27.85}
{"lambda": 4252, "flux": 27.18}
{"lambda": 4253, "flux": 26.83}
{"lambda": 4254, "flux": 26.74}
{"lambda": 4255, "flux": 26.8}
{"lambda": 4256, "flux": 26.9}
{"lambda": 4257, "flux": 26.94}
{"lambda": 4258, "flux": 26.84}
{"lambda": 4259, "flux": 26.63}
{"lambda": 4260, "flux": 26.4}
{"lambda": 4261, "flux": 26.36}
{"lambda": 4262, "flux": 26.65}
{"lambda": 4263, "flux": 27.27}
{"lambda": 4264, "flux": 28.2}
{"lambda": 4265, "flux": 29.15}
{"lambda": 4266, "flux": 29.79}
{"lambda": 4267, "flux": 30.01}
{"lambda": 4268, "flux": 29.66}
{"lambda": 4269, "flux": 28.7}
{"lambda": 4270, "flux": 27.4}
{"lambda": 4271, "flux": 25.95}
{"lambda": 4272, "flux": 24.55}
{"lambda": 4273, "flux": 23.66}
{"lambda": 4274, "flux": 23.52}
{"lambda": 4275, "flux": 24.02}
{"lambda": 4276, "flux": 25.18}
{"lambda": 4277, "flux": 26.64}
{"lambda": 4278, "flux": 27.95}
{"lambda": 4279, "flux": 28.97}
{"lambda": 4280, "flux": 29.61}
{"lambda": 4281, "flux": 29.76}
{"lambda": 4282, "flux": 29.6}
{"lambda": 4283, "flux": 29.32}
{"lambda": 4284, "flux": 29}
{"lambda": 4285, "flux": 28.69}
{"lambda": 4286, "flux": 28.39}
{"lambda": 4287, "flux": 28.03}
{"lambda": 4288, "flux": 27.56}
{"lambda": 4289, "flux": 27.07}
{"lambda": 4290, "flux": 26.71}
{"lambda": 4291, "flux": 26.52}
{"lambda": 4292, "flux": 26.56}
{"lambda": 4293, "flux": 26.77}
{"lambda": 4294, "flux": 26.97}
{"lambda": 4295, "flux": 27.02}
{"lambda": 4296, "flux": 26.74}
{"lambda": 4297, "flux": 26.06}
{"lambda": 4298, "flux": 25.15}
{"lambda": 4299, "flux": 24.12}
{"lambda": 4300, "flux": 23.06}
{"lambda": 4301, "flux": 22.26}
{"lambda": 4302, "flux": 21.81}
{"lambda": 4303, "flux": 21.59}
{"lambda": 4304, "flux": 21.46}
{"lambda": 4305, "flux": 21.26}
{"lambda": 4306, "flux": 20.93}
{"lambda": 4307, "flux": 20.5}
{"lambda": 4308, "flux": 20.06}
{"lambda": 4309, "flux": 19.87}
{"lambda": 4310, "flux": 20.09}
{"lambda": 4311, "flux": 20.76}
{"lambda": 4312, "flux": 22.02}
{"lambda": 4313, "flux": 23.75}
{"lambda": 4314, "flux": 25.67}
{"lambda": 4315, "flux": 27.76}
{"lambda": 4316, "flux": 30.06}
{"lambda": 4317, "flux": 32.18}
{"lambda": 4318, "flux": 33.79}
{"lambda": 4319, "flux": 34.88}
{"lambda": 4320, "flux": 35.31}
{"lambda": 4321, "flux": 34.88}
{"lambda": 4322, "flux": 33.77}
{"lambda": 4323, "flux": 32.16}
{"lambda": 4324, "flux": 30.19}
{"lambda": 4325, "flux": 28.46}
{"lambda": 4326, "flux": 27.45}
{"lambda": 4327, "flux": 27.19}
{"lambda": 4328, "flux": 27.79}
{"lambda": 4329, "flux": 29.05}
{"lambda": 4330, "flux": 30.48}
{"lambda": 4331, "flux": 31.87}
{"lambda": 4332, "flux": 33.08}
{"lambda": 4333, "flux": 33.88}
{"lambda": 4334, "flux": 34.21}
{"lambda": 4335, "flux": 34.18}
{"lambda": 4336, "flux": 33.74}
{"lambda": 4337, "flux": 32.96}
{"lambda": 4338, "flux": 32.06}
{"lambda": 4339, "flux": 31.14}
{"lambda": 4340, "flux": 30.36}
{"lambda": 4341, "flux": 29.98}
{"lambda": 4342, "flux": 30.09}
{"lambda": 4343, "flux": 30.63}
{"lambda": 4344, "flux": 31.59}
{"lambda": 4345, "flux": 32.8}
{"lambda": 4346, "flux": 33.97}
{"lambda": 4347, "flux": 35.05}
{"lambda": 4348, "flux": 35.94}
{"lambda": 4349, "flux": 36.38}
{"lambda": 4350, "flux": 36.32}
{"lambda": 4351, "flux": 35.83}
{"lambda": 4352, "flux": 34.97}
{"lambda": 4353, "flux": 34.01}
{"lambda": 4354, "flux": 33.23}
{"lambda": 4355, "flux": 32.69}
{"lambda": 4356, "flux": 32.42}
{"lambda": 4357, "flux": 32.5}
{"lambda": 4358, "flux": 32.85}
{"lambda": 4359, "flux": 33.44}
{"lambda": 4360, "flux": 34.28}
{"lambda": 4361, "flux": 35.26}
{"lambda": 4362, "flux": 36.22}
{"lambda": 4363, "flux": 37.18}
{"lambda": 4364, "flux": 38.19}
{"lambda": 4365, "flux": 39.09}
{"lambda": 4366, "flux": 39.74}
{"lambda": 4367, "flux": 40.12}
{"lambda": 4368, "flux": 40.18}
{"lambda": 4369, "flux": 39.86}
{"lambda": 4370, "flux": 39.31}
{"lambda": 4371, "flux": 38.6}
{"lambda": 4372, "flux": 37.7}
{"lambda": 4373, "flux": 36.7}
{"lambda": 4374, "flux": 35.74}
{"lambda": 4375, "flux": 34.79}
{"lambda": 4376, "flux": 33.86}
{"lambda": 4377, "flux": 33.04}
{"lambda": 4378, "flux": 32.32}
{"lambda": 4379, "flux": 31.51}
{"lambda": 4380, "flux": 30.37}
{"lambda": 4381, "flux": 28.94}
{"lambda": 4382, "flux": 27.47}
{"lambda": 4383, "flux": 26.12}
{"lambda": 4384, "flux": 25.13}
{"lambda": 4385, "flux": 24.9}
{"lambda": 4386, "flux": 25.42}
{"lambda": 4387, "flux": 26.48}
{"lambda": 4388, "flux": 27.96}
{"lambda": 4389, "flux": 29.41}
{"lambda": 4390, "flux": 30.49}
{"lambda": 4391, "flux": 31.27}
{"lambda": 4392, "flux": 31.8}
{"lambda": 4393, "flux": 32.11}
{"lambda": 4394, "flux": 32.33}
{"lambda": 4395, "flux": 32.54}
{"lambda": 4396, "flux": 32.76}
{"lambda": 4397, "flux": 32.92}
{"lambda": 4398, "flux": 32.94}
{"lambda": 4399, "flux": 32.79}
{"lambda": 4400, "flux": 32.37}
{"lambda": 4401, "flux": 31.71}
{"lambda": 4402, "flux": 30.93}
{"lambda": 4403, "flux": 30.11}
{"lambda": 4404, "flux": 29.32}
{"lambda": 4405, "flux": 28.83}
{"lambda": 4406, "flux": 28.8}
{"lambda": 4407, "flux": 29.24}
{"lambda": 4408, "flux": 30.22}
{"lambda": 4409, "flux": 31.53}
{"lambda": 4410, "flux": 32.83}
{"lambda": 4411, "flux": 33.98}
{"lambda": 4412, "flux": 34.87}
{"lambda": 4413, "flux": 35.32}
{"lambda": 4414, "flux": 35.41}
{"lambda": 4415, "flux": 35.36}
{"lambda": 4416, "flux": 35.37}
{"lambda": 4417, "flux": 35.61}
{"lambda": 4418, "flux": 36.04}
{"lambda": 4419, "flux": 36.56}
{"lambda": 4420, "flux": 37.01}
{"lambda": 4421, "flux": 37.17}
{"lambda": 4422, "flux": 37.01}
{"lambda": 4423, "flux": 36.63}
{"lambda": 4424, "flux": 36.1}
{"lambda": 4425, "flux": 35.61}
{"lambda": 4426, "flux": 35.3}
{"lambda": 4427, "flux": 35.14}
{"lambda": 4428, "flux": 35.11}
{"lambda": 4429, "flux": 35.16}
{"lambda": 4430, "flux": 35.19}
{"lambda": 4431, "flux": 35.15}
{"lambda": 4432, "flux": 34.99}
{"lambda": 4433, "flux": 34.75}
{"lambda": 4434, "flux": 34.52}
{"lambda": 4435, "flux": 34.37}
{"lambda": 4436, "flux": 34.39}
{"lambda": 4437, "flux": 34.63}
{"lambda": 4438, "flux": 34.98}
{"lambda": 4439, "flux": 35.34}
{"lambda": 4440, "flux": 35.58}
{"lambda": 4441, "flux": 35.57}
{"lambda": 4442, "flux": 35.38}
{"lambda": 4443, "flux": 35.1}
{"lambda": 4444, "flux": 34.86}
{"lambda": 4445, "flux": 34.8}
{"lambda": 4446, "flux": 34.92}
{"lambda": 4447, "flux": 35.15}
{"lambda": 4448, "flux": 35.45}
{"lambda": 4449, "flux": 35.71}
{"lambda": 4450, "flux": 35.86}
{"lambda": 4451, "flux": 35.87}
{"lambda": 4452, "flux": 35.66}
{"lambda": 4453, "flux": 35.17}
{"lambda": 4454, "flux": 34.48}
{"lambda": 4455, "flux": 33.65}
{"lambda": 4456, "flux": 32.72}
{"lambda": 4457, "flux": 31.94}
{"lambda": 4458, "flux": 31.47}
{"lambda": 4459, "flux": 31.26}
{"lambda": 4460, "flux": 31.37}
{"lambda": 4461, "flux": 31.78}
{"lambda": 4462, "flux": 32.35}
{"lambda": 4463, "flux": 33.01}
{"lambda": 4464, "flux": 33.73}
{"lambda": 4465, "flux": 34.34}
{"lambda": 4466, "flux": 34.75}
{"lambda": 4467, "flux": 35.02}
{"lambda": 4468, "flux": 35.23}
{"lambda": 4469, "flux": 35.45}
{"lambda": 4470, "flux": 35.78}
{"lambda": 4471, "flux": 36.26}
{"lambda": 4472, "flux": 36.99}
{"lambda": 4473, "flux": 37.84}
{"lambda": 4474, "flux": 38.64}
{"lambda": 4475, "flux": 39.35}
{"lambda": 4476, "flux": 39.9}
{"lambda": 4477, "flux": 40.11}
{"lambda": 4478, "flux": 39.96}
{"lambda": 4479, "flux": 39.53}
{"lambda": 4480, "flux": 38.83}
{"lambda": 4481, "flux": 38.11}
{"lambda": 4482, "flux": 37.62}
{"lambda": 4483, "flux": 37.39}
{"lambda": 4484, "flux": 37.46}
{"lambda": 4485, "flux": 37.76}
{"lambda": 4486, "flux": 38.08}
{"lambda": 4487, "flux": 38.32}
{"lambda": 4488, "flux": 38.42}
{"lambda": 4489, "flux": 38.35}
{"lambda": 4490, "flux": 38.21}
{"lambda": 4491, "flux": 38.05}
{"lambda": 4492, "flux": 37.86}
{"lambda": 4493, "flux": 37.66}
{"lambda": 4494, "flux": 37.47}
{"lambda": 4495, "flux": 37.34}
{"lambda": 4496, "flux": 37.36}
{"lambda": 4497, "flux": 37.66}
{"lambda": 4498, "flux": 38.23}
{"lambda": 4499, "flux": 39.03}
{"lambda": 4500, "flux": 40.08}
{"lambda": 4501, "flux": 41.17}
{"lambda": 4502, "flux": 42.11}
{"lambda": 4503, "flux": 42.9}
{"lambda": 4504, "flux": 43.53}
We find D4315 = 4.18 Angstrom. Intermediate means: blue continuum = 28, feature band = 27.1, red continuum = 36.9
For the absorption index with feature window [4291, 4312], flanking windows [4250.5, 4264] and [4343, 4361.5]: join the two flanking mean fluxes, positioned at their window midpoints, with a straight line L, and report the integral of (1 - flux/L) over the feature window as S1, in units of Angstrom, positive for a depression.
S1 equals 4.8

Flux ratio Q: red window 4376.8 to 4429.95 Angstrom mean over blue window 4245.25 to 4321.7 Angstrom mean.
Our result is 1.2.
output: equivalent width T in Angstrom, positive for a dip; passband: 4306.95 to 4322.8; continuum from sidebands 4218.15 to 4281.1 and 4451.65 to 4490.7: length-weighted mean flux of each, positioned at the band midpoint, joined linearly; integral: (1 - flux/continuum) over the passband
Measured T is 1.4 Angstrom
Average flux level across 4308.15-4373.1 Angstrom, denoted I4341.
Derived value 32.6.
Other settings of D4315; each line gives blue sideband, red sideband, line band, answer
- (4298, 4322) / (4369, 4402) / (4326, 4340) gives -2.1 Angstrom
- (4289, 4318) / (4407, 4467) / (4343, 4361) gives -3.7 Angstrom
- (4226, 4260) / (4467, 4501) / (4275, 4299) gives 1.7 Angstrom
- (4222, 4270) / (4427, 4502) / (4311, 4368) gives -2.3 Angstrom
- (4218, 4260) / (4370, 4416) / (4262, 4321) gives 5.5 Angstrom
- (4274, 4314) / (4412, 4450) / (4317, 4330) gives -1.9 Angstrom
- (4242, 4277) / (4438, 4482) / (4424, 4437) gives -0.3 Angstrom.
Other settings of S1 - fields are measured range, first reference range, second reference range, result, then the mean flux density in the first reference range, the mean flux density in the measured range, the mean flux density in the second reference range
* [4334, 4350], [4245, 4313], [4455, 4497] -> -1.8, 26.3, 32.9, 36.4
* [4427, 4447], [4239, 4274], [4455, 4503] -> 0.1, 28.2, 35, 36.9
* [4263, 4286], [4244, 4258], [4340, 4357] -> 1.7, 28.7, 27.7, 33.4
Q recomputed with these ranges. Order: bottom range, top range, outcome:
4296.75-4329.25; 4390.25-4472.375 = 1.30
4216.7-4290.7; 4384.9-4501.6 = 1.25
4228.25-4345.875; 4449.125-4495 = 1.30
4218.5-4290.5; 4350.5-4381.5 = 1.27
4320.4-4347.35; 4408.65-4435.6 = 1.12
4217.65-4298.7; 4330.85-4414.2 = 1.19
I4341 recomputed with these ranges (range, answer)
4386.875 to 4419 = 32.1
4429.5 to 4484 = 35.4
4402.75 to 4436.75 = 34.2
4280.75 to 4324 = 26.5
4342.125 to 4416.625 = 33.1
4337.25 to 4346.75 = 31.5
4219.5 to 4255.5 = 27.9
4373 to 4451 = 33.1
